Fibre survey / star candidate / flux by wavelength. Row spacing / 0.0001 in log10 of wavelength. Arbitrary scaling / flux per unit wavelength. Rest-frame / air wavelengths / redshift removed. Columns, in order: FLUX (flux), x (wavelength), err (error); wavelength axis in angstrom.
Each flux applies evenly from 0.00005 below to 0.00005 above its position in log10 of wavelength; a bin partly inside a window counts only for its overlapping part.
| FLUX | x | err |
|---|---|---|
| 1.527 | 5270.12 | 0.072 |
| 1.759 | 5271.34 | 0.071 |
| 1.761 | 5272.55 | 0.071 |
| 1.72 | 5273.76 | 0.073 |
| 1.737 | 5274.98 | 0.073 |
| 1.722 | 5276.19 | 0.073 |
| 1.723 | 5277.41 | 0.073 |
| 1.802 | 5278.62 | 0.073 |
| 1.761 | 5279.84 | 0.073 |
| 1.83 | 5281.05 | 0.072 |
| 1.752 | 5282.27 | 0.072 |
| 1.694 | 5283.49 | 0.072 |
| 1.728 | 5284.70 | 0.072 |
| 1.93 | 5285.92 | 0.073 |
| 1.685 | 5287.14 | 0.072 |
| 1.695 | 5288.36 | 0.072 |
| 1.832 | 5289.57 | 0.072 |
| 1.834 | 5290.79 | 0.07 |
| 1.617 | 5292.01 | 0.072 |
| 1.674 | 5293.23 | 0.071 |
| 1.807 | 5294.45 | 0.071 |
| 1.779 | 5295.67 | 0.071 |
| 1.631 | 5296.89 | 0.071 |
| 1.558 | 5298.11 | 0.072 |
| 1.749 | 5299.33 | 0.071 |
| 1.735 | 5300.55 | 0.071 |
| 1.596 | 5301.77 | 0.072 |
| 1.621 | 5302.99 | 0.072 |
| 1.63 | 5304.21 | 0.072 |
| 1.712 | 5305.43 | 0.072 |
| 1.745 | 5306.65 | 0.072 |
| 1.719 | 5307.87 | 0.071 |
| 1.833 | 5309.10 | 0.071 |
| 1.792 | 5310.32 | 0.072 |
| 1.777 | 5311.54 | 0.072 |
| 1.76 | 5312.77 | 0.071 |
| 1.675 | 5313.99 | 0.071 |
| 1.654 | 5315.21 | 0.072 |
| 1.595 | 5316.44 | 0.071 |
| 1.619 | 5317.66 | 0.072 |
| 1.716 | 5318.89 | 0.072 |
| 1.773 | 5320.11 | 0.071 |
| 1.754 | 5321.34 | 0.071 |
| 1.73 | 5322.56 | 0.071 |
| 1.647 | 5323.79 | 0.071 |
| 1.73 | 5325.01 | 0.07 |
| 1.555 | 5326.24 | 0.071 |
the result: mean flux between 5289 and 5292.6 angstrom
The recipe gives 1.76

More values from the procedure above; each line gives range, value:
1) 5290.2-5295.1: 1.73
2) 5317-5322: 1.72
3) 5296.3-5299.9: 1.64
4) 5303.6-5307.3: 1.7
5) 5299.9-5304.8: 1.65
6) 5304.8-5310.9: 1.76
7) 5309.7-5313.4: 1.78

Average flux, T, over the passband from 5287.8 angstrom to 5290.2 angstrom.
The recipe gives 1.77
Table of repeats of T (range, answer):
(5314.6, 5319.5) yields 1.65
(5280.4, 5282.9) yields 1.79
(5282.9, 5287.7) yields 1.76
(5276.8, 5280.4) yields 1.76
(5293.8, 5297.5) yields 1.74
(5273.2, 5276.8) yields 1.72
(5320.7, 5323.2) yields 1.74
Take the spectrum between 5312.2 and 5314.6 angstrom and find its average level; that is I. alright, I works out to 1.72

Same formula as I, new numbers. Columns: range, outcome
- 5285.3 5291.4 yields 1.79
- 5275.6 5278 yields 1.72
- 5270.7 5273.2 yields 1.76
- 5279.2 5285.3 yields 1.75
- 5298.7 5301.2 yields 1.74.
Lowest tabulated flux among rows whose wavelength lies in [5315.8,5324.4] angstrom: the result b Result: 1.595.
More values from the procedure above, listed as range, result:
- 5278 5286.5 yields 1.694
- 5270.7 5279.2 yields 1.72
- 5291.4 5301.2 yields 1.558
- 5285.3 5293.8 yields 1.617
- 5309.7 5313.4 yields 1.76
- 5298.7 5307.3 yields 1.596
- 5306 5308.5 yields 1.719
